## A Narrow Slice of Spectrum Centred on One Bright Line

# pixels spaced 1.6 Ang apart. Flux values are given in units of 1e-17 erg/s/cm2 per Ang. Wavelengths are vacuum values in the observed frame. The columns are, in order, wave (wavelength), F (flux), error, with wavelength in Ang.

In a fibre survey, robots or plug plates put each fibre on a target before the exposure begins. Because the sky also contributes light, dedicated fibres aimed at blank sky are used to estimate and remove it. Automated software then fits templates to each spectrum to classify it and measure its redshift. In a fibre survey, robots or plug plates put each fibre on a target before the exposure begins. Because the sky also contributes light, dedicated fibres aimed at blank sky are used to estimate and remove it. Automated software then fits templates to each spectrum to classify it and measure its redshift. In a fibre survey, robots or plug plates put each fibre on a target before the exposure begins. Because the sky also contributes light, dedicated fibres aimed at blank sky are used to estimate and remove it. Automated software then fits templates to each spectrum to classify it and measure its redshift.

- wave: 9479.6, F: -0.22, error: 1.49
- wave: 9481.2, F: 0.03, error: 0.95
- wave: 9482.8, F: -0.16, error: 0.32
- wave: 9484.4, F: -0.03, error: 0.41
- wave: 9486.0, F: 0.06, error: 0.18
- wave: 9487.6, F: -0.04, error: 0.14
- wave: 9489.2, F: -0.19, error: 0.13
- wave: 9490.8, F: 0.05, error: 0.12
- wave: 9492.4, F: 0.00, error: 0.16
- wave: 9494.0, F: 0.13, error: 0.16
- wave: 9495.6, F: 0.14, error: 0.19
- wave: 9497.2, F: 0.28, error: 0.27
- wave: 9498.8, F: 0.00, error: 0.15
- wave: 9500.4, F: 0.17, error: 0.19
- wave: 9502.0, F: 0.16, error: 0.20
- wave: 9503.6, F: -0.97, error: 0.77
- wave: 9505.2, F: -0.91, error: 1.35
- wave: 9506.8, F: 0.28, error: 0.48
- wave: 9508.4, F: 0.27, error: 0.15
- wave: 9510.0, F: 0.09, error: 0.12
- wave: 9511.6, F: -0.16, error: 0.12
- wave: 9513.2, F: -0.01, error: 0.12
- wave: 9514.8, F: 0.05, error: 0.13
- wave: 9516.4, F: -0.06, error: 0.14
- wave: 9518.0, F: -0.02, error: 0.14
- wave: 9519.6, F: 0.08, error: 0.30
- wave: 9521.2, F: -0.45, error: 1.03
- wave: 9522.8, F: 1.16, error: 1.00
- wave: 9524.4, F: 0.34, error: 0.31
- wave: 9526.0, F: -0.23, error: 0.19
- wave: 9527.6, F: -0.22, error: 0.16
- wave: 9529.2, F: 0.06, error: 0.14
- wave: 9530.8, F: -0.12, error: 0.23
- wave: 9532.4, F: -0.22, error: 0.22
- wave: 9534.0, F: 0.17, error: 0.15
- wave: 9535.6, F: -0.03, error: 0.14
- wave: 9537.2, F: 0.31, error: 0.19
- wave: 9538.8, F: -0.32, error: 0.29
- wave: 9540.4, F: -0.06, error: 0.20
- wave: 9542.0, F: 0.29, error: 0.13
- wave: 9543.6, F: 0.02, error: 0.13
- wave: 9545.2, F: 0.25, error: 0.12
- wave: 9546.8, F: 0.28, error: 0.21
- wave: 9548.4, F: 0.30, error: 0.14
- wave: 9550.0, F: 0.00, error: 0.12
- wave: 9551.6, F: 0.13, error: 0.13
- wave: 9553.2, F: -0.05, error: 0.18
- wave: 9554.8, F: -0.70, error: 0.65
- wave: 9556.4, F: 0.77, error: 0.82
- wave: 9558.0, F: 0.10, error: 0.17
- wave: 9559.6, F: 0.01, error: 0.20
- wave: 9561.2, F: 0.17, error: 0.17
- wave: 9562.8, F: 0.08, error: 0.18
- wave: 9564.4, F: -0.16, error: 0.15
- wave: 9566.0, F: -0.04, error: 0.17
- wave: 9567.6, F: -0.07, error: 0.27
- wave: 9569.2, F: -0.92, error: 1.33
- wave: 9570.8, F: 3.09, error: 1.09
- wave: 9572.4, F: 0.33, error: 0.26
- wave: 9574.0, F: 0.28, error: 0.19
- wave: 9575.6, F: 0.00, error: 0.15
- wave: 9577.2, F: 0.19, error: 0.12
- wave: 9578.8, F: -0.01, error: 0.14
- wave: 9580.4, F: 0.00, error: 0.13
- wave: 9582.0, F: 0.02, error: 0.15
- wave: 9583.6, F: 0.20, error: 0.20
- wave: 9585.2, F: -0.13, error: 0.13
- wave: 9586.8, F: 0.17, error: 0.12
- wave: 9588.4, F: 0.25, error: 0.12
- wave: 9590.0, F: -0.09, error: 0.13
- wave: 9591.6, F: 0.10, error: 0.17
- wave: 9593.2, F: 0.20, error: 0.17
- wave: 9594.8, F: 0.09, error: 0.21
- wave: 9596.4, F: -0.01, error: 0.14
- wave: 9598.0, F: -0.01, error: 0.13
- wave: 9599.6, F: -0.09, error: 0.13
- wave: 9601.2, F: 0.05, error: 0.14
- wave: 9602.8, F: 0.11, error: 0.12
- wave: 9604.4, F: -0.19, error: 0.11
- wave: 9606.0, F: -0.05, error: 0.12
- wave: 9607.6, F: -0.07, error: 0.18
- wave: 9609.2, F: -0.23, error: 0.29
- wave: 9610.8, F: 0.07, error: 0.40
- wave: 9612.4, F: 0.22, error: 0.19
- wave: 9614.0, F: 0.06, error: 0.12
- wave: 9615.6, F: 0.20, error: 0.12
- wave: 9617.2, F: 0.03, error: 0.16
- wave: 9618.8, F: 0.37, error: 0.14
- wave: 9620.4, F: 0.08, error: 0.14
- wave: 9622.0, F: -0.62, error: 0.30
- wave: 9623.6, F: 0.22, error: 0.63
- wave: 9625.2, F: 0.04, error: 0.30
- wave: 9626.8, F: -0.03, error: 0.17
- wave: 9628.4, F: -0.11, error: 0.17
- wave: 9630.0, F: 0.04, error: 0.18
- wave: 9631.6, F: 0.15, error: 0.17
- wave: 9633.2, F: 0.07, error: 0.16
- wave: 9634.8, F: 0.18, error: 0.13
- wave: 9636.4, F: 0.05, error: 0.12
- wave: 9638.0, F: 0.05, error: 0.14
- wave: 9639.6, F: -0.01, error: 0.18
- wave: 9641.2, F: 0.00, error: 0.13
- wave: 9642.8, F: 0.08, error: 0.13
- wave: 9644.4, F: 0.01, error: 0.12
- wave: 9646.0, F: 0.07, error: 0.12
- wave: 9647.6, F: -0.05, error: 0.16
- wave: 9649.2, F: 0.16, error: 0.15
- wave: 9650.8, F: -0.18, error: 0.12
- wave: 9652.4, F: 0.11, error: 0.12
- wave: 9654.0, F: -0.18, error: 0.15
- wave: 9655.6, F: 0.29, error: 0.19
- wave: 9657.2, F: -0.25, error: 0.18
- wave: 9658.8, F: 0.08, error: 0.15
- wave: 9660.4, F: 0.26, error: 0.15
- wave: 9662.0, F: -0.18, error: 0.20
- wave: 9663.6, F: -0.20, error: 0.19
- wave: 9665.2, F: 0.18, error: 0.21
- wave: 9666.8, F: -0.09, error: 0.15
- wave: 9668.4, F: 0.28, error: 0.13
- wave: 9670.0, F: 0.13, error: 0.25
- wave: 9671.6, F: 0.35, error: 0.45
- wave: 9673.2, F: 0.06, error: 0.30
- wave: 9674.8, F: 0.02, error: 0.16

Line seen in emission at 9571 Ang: H-gamma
